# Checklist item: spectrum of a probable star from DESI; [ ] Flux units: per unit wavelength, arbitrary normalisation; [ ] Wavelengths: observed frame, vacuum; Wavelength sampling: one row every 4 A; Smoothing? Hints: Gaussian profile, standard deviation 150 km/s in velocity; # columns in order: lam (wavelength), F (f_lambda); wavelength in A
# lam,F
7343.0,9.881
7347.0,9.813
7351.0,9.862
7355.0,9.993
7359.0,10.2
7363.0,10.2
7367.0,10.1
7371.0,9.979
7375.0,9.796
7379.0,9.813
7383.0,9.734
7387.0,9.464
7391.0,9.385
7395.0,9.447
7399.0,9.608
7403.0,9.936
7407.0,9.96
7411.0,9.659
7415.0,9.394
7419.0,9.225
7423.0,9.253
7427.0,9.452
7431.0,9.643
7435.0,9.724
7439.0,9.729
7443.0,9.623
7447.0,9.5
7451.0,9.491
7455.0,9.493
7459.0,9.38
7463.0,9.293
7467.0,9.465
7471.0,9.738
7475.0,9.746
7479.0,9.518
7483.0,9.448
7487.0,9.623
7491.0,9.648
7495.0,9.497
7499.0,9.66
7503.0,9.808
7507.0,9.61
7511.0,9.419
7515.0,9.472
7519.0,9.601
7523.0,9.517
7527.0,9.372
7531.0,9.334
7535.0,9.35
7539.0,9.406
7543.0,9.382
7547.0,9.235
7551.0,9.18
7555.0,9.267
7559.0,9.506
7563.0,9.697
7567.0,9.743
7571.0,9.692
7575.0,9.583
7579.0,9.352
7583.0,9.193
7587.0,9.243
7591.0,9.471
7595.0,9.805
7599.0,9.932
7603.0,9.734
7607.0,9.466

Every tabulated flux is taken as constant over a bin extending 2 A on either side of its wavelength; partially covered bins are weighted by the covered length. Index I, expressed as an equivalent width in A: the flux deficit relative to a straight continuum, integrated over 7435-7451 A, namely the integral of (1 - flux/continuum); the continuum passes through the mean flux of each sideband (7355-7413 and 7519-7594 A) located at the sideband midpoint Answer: 0.1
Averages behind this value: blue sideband 9.81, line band 9.61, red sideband 9.43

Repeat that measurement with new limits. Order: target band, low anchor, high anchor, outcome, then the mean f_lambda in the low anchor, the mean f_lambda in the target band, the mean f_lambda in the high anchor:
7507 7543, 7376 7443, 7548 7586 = 0.2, 9.59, 9.44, 9.46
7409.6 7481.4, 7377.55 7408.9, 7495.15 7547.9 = 0.5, 9.66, 9.52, 9.48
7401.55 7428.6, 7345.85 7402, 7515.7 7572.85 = 0.5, 9.82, 9.55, 9.45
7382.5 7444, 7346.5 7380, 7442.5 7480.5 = 1.1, 9.98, 9.57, 9.52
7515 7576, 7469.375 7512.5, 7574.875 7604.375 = 0.7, 9.61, 9.46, 9.53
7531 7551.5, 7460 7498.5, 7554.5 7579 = 0.5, 9.55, 9.32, 9.58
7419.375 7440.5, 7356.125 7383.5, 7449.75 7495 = 0.4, 9.99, 9.53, 9.53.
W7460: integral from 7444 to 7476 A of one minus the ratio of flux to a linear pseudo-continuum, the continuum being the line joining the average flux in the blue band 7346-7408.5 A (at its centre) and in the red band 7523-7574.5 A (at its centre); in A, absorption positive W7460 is 0.44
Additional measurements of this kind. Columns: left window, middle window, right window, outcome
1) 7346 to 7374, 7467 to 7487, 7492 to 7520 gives 0.1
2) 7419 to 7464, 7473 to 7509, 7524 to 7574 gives -0.6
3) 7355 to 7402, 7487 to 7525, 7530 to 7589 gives -0.2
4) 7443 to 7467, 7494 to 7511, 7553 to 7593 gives -0.3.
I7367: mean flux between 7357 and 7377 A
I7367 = 10.1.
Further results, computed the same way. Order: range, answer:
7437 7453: 9.59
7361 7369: 10.1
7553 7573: 9.58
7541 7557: 9.27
